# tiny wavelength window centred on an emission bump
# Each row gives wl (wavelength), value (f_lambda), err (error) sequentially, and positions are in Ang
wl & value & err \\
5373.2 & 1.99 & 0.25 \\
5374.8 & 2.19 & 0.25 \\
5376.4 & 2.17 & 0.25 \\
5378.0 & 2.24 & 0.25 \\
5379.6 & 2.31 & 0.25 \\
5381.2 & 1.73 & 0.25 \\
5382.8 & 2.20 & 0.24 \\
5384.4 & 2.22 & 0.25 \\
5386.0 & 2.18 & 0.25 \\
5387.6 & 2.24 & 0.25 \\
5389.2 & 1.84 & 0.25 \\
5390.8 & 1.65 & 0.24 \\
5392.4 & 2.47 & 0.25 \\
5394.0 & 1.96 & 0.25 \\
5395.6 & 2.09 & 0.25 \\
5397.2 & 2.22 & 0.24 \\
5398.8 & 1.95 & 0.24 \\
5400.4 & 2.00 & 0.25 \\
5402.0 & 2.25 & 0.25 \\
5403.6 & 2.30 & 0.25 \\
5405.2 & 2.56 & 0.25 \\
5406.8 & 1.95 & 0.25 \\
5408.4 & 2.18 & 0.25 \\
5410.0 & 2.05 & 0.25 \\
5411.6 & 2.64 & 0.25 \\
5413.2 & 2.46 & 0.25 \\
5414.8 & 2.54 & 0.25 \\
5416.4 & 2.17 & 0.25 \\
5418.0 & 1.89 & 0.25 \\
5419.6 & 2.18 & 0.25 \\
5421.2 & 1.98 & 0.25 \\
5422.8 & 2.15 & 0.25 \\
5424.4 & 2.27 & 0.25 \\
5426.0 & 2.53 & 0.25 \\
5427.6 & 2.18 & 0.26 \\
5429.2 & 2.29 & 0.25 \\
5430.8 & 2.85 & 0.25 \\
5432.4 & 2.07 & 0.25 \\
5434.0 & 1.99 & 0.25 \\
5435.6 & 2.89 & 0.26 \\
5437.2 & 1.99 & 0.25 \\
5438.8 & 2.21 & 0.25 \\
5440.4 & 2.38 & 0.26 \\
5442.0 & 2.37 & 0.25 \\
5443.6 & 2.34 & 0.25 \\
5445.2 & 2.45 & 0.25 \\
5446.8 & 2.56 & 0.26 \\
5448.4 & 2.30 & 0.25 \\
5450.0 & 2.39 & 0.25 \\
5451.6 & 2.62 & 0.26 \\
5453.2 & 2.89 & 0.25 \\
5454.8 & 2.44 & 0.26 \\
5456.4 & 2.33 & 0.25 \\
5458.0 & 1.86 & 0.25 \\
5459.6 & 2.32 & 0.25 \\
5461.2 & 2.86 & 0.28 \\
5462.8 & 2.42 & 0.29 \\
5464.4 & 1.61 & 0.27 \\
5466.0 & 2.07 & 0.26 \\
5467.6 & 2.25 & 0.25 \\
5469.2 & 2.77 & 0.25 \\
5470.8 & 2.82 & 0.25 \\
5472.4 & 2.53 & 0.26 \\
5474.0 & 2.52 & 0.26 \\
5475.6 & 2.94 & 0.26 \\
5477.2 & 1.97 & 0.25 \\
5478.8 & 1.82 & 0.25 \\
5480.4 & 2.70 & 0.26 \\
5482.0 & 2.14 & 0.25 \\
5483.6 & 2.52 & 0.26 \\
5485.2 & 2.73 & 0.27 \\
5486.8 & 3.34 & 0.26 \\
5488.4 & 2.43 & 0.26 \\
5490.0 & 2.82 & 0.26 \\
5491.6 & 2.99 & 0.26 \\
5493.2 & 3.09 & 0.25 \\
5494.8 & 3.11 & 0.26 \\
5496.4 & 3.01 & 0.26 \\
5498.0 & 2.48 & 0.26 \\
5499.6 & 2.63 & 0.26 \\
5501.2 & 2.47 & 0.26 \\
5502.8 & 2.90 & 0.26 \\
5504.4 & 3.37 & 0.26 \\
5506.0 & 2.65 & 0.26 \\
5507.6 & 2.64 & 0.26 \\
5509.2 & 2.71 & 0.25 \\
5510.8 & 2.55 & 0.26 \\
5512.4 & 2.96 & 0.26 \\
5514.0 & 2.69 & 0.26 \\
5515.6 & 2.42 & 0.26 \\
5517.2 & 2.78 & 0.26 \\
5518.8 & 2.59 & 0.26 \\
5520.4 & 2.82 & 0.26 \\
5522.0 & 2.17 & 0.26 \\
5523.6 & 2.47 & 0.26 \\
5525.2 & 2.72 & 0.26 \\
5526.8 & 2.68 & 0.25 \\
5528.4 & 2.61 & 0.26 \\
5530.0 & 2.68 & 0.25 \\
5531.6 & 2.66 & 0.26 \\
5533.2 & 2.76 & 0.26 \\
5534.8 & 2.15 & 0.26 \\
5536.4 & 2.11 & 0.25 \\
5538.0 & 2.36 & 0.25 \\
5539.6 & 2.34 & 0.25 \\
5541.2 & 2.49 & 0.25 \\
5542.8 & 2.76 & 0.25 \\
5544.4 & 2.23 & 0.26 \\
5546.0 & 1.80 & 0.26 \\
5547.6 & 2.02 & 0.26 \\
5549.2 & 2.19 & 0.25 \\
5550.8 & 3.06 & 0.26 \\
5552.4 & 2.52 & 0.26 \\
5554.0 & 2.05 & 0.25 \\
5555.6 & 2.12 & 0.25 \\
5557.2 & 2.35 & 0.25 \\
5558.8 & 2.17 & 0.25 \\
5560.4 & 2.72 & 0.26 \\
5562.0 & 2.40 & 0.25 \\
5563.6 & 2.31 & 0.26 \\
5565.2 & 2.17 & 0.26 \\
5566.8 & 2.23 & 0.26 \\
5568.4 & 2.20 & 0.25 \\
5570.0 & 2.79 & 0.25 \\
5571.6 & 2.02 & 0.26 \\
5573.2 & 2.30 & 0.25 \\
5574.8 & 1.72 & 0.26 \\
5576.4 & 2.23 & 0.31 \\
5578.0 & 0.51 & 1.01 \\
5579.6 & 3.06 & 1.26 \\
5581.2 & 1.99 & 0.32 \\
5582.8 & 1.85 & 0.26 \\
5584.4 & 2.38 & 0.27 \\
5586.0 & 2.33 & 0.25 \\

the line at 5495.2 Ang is Mg II 2798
